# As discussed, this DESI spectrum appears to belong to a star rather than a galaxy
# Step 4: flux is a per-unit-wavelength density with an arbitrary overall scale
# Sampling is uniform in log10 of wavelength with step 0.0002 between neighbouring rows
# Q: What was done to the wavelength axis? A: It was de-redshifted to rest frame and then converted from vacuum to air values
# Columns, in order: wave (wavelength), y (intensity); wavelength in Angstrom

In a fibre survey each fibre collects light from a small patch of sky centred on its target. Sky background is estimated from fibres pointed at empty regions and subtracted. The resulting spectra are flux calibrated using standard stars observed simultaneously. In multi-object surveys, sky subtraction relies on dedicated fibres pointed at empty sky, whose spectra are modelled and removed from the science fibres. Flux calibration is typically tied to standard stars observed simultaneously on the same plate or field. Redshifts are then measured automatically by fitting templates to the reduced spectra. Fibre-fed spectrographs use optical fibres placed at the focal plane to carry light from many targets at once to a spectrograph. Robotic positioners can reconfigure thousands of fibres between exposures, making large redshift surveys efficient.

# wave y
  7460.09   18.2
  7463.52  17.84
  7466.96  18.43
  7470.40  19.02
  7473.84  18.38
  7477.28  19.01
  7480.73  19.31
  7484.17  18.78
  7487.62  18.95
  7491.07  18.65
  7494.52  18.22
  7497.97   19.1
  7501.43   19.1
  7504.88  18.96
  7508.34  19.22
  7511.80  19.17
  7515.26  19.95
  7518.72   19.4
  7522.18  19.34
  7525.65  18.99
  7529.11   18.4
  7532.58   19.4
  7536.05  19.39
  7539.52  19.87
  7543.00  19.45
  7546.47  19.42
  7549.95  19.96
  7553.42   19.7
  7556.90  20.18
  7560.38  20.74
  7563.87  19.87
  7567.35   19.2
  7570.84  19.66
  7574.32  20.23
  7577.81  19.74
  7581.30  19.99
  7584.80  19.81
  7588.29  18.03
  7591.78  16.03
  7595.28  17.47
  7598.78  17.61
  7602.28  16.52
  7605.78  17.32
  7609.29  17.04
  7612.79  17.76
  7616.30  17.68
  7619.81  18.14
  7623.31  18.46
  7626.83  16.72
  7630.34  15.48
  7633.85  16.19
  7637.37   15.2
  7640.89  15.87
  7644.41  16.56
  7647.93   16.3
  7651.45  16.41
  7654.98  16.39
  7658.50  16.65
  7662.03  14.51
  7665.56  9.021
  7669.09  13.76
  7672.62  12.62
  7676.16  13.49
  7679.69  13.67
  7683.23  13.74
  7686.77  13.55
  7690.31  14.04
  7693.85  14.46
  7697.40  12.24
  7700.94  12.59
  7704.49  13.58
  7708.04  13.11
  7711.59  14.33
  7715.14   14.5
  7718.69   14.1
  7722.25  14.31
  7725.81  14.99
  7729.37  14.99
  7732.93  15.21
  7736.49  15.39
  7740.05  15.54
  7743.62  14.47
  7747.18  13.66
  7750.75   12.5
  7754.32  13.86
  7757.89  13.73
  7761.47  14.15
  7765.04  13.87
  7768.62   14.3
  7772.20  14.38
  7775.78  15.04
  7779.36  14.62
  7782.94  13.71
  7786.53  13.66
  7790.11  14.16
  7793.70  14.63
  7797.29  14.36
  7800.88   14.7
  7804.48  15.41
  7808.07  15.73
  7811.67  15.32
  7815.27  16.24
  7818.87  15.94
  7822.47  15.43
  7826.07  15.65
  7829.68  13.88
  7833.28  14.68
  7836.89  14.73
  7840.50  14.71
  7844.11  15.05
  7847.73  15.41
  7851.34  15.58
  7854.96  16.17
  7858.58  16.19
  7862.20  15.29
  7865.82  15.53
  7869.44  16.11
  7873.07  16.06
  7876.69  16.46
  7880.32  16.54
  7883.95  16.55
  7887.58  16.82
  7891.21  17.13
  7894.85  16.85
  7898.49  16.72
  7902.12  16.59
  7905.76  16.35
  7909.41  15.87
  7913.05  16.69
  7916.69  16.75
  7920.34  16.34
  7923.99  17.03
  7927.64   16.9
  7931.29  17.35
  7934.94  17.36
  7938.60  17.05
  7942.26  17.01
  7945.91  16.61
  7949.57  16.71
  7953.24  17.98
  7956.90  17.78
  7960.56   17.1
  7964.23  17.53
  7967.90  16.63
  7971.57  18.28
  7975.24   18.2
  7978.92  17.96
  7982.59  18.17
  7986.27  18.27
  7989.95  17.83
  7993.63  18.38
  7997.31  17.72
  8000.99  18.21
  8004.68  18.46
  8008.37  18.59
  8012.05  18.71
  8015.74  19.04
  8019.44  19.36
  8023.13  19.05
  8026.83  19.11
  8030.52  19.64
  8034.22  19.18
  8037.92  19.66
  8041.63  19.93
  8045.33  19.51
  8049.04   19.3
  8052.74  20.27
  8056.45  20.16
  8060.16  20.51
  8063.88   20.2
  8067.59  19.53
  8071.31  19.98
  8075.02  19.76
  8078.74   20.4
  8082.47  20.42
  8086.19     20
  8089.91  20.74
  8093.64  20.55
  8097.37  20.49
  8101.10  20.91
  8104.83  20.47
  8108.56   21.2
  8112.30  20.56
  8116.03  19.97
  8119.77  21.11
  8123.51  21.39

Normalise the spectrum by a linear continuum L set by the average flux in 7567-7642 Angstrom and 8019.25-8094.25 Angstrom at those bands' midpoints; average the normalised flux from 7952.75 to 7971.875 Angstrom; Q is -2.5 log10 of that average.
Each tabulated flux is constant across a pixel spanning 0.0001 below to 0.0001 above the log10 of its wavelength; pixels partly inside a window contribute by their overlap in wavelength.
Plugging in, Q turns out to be 0.12 mag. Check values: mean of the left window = 17.7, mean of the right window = 19.9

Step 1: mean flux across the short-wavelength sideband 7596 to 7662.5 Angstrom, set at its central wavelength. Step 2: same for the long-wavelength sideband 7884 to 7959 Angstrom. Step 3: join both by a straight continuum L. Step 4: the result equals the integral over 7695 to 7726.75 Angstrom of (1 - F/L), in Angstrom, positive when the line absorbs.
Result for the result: 5.8 Angstrom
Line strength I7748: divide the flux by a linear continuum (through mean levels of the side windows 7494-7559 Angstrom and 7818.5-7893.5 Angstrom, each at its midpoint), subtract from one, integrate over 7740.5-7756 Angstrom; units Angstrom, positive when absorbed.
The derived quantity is 2.9 Angstrom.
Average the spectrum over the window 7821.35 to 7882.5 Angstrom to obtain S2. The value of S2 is 15.5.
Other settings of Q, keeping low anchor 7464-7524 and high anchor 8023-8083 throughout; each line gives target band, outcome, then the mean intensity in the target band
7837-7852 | 0.277 mag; 15.1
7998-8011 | 0.077 mag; 18.4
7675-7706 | 0.387 mag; 13.5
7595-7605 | 0.117 mag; 17.2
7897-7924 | 0.186 mag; 16.5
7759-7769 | 0.349 mag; 14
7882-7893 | 0.163 mag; 16.8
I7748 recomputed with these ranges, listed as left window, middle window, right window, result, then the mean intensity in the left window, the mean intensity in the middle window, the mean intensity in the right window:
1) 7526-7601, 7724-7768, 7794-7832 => 5.3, 19.2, 14.4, 15.2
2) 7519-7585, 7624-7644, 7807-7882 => 2.6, 19.6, 16.1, 15.6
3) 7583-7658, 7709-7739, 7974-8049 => 4.7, 17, 14.7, 18.8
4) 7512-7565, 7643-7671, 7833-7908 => 5.2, 19.6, 14.9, 16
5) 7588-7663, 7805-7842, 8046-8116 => 6.1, 16.7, 15.2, 20.3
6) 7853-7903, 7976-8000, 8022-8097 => 0.6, 16.4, 18.1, 19.9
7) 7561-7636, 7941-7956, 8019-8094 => 1.8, 18.1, 17.1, 19.9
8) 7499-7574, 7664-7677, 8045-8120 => 5.0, 19.5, 12.2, 20.3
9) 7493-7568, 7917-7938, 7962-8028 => 1.7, 19.4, 17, 18.3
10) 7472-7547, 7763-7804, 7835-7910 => 6.0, 19.1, 14.3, 16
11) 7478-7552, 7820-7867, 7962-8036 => 8.6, 19.2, 15.3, 18.4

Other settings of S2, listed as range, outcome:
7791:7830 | 15.2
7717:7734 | 14.7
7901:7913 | 16.3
